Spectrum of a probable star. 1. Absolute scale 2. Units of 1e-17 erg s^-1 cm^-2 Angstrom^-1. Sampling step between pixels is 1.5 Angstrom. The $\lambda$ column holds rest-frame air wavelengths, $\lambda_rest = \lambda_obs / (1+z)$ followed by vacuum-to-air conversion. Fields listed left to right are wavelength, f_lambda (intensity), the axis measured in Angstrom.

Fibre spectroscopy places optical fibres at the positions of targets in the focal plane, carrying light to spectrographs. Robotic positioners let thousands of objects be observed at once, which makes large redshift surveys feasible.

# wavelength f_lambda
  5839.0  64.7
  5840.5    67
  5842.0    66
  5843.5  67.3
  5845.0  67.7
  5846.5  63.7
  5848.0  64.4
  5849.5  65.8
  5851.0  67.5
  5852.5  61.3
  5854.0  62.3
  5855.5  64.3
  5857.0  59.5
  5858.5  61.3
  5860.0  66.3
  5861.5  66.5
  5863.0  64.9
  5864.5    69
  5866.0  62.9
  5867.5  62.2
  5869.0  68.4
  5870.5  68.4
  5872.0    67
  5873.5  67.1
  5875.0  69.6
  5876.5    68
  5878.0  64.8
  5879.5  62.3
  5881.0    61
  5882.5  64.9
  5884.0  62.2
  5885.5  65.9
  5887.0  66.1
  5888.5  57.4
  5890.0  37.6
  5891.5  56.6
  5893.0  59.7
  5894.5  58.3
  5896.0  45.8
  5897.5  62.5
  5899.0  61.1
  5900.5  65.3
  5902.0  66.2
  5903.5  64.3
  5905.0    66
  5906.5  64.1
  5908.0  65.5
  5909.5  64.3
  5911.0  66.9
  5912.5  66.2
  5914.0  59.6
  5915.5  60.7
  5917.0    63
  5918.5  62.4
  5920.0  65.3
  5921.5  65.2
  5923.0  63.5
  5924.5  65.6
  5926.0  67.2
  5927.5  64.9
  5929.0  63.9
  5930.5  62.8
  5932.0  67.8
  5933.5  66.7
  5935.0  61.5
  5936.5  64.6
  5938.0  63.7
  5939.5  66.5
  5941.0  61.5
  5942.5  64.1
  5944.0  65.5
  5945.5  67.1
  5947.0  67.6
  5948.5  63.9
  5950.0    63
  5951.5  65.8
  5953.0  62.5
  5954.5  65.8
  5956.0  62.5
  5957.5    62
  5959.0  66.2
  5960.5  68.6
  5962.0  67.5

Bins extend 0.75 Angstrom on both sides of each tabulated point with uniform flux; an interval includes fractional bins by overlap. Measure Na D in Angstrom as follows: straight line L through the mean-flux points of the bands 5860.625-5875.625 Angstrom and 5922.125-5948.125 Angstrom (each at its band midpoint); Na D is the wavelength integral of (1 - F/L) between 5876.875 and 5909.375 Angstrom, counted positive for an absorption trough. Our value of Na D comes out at 2.5 Angstrom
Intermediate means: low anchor 66.6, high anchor 65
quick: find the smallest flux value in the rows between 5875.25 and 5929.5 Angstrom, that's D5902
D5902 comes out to 37.6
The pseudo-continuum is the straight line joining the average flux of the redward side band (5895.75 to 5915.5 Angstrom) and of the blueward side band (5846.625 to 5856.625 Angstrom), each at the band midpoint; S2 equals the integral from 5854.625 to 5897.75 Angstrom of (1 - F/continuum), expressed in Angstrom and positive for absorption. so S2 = 0.9 Angstrom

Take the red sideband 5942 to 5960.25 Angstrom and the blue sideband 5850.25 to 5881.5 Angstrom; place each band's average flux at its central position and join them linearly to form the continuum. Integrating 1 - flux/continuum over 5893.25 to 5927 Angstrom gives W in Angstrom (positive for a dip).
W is 0.93 Angstrom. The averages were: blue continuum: 65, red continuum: 64.8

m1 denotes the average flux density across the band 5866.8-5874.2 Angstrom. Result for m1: 66.6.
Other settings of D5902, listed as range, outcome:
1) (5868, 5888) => 61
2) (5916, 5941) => 61.5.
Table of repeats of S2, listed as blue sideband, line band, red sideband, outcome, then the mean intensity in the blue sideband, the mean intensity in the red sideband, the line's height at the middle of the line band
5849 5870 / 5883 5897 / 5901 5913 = 1.8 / 64.5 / 65.4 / 65.1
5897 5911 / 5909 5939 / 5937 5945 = 0.1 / 64.5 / 64.4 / 64.4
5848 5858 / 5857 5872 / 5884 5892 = -1.0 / 63.5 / 57.2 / 61.4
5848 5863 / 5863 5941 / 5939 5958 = 1.0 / 63.9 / 64.5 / 64.2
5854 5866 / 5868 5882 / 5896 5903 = -0.6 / 64.3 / 61.9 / 63.4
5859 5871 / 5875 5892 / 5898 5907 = 1.1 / 65.9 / 64.5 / 65.2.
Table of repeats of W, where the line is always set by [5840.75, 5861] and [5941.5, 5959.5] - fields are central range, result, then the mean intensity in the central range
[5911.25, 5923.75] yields 0.2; 63.4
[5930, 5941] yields 0.0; 64.6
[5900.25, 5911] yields -0.1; 65.2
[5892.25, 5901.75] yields 0.8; 59.2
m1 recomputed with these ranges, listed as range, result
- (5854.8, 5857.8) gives 61.8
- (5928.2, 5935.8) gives 64.5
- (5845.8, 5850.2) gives 64.6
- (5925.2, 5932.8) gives 65.3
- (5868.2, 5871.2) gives 68.3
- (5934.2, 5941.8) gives 63.6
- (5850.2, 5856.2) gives 63.9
